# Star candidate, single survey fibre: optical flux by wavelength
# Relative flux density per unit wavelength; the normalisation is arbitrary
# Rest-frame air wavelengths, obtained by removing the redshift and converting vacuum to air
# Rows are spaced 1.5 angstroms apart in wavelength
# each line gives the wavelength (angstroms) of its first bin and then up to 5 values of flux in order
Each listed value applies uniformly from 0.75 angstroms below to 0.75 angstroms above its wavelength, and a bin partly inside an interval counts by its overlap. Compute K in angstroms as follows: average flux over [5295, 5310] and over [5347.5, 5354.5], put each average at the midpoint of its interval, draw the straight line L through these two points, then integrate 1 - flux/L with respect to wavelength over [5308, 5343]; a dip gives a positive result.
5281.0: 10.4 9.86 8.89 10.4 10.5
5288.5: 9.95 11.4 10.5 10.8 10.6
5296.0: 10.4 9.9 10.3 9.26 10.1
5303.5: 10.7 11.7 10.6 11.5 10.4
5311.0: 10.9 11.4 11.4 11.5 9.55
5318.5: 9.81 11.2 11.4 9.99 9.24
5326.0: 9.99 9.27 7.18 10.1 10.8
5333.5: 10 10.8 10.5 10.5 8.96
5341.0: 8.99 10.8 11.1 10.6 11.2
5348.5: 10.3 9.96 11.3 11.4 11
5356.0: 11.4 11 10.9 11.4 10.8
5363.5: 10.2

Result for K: 1.3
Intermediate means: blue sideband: 10.5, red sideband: 10.8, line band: 10.2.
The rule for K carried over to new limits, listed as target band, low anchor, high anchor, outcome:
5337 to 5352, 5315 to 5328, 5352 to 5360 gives 0.67 angstroms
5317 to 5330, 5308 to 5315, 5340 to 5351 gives 1.32 angstroms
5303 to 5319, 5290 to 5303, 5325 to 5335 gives -1.37 angstroms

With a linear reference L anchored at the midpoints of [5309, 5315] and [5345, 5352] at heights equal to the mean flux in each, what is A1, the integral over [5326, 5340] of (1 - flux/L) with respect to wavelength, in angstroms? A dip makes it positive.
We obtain 1.31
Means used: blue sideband 11.1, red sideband 10.7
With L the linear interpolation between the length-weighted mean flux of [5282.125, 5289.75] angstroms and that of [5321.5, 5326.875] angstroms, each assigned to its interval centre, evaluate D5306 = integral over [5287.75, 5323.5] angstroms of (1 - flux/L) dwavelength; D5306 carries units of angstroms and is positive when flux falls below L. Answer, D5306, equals -2.3 angstroms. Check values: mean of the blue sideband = 10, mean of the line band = 10.6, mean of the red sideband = 9.96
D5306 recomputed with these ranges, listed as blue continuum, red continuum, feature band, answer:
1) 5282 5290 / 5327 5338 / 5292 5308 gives -0.8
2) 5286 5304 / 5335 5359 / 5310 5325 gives -0.3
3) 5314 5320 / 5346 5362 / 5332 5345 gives 0.7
